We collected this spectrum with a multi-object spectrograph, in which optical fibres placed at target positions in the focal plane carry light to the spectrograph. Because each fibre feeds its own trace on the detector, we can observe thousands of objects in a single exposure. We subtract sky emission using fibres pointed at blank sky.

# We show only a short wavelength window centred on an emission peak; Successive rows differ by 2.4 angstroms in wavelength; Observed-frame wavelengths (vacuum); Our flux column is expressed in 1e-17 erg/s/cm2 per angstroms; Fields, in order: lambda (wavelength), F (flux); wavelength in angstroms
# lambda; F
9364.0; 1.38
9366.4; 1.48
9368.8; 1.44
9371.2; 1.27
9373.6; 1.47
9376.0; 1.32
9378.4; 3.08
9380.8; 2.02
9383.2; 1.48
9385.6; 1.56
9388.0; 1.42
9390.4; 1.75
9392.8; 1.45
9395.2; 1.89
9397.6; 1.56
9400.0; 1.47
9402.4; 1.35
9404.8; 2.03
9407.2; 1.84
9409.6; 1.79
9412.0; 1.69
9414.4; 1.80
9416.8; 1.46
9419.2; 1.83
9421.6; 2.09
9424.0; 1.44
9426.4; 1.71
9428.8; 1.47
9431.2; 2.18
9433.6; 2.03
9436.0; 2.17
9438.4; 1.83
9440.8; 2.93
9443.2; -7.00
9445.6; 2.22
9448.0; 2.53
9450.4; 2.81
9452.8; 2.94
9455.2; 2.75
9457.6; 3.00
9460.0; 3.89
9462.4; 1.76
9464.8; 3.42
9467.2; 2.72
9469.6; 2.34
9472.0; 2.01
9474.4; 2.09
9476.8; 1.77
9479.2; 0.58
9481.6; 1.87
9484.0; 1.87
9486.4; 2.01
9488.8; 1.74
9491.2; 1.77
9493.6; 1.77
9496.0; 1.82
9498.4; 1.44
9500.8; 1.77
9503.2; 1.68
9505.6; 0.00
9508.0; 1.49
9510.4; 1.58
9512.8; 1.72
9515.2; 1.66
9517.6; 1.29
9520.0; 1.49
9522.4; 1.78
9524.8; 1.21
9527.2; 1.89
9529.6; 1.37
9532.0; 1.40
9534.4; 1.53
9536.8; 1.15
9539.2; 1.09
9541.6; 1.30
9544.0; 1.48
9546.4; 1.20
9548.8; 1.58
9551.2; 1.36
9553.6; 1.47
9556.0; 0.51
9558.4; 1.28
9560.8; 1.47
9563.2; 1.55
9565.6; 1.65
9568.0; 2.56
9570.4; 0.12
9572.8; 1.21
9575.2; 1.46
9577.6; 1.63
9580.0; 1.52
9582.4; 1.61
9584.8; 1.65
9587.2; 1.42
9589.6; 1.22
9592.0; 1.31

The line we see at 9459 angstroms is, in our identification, H-beta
